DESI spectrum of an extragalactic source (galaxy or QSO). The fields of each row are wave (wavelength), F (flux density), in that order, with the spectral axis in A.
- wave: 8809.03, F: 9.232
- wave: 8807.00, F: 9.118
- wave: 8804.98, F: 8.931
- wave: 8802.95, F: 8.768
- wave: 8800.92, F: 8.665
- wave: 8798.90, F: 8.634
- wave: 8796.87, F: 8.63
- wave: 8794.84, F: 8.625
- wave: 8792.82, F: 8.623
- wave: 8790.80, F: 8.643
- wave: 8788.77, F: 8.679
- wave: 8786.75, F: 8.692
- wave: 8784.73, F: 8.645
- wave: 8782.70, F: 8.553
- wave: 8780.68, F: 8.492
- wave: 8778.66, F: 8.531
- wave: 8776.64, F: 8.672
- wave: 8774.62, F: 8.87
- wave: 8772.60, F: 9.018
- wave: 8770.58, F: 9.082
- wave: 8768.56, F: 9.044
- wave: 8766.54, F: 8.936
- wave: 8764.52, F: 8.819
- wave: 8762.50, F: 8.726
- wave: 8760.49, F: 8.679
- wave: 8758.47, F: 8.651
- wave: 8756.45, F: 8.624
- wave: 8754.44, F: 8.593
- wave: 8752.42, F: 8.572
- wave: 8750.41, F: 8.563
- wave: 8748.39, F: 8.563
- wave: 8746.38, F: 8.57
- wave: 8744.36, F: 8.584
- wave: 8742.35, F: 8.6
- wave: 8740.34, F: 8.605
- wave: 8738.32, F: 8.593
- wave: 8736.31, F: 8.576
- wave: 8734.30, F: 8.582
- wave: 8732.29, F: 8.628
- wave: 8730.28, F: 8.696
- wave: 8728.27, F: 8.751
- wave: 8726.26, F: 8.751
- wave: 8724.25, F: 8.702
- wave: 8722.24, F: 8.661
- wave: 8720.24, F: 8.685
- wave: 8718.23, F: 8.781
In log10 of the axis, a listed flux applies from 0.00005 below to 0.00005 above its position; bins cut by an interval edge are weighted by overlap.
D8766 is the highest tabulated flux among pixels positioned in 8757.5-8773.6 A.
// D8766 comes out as 9.082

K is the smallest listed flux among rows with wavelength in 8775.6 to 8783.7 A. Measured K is 8.492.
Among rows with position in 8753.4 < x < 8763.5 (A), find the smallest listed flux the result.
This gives 8.593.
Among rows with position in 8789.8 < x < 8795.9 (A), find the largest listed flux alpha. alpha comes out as 8.643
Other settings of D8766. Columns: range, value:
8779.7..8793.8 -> 8.692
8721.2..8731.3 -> 8.751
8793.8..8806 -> 8.931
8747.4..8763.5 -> 8.726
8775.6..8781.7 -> 8.672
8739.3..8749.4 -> 8.605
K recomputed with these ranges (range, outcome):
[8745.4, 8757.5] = 8.563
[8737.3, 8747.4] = 8.57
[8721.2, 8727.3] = 8.661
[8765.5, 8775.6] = 8.87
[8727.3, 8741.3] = 8.576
